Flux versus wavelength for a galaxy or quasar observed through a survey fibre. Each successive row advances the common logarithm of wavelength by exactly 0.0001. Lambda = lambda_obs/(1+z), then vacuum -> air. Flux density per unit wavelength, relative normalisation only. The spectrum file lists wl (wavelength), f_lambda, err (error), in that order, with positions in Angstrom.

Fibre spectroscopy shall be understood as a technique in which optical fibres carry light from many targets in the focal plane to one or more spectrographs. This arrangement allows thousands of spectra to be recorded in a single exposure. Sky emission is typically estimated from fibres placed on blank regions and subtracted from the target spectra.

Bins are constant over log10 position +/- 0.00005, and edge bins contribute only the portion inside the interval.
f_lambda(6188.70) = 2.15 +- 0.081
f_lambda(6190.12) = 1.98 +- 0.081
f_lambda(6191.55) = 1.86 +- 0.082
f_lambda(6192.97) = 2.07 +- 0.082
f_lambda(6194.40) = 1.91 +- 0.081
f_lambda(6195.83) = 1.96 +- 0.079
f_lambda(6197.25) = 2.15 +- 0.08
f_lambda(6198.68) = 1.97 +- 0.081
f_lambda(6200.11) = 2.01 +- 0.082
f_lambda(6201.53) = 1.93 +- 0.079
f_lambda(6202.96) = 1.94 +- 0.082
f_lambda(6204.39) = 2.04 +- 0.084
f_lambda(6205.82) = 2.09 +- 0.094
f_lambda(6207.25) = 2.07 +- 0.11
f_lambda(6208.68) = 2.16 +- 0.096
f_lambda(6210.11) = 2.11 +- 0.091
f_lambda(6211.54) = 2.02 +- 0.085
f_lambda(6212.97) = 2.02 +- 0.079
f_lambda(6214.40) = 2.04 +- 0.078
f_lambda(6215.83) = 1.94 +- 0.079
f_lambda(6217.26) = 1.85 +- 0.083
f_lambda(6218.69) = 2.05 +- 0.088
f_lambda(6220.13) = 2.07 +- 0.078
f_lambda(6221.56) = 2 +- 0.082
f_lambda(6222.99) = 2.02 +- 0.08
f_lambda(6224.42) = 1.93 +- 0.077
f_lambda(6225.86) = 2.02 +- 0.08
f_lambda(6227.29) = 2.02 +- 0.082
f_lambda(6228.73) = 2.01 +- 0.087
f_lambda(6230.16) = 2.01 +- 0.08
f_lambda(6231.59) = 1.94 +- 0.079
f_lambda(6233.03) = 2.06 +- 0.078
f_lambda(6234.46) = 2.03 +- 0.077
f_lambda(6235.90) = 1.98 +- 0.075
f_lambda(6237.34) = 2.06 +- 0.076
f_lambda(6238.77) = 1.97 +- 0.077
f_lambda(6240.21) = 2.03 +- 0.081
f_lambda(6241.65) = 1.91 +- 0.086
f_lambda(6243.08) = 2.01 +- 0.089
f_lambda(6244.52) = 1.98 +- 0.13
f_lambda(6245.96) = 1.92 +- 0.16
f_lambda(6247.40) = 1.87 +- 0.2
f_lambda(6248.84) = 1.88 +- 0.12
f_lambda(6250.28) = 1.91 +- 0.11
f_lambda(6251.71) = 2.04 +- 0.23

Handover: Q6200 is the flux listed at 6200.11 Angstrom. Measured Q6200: 2.01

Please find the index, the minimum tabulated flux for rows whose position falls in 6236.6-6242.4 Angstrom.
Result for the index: 1.91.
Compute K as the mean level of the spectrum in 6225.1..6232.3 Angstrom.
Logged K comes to 2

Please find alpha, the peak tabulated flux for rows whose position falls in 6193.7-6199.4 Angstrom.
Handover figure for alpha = 2.15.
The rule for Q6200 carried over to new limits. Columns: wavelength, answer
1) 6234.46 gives 2.03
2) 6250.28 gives 1.91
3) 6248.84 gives 1.88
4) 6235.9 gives 1.98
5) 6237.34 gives 2.06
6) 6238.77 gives 1.97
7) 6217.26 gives 1.85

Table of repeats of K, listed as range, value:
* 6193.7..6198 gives 2.01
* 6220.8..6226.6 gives 2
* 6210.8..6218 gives 1.98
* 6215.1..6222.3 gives 1.98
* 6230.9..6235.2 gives 2.01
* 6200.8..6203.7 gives 1.94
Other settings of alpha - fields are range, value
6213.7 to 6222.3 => 2.07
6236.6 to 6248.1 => 2.06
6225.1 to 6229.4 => 2.02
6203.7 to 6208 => 2.09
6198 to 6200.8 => 2.01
